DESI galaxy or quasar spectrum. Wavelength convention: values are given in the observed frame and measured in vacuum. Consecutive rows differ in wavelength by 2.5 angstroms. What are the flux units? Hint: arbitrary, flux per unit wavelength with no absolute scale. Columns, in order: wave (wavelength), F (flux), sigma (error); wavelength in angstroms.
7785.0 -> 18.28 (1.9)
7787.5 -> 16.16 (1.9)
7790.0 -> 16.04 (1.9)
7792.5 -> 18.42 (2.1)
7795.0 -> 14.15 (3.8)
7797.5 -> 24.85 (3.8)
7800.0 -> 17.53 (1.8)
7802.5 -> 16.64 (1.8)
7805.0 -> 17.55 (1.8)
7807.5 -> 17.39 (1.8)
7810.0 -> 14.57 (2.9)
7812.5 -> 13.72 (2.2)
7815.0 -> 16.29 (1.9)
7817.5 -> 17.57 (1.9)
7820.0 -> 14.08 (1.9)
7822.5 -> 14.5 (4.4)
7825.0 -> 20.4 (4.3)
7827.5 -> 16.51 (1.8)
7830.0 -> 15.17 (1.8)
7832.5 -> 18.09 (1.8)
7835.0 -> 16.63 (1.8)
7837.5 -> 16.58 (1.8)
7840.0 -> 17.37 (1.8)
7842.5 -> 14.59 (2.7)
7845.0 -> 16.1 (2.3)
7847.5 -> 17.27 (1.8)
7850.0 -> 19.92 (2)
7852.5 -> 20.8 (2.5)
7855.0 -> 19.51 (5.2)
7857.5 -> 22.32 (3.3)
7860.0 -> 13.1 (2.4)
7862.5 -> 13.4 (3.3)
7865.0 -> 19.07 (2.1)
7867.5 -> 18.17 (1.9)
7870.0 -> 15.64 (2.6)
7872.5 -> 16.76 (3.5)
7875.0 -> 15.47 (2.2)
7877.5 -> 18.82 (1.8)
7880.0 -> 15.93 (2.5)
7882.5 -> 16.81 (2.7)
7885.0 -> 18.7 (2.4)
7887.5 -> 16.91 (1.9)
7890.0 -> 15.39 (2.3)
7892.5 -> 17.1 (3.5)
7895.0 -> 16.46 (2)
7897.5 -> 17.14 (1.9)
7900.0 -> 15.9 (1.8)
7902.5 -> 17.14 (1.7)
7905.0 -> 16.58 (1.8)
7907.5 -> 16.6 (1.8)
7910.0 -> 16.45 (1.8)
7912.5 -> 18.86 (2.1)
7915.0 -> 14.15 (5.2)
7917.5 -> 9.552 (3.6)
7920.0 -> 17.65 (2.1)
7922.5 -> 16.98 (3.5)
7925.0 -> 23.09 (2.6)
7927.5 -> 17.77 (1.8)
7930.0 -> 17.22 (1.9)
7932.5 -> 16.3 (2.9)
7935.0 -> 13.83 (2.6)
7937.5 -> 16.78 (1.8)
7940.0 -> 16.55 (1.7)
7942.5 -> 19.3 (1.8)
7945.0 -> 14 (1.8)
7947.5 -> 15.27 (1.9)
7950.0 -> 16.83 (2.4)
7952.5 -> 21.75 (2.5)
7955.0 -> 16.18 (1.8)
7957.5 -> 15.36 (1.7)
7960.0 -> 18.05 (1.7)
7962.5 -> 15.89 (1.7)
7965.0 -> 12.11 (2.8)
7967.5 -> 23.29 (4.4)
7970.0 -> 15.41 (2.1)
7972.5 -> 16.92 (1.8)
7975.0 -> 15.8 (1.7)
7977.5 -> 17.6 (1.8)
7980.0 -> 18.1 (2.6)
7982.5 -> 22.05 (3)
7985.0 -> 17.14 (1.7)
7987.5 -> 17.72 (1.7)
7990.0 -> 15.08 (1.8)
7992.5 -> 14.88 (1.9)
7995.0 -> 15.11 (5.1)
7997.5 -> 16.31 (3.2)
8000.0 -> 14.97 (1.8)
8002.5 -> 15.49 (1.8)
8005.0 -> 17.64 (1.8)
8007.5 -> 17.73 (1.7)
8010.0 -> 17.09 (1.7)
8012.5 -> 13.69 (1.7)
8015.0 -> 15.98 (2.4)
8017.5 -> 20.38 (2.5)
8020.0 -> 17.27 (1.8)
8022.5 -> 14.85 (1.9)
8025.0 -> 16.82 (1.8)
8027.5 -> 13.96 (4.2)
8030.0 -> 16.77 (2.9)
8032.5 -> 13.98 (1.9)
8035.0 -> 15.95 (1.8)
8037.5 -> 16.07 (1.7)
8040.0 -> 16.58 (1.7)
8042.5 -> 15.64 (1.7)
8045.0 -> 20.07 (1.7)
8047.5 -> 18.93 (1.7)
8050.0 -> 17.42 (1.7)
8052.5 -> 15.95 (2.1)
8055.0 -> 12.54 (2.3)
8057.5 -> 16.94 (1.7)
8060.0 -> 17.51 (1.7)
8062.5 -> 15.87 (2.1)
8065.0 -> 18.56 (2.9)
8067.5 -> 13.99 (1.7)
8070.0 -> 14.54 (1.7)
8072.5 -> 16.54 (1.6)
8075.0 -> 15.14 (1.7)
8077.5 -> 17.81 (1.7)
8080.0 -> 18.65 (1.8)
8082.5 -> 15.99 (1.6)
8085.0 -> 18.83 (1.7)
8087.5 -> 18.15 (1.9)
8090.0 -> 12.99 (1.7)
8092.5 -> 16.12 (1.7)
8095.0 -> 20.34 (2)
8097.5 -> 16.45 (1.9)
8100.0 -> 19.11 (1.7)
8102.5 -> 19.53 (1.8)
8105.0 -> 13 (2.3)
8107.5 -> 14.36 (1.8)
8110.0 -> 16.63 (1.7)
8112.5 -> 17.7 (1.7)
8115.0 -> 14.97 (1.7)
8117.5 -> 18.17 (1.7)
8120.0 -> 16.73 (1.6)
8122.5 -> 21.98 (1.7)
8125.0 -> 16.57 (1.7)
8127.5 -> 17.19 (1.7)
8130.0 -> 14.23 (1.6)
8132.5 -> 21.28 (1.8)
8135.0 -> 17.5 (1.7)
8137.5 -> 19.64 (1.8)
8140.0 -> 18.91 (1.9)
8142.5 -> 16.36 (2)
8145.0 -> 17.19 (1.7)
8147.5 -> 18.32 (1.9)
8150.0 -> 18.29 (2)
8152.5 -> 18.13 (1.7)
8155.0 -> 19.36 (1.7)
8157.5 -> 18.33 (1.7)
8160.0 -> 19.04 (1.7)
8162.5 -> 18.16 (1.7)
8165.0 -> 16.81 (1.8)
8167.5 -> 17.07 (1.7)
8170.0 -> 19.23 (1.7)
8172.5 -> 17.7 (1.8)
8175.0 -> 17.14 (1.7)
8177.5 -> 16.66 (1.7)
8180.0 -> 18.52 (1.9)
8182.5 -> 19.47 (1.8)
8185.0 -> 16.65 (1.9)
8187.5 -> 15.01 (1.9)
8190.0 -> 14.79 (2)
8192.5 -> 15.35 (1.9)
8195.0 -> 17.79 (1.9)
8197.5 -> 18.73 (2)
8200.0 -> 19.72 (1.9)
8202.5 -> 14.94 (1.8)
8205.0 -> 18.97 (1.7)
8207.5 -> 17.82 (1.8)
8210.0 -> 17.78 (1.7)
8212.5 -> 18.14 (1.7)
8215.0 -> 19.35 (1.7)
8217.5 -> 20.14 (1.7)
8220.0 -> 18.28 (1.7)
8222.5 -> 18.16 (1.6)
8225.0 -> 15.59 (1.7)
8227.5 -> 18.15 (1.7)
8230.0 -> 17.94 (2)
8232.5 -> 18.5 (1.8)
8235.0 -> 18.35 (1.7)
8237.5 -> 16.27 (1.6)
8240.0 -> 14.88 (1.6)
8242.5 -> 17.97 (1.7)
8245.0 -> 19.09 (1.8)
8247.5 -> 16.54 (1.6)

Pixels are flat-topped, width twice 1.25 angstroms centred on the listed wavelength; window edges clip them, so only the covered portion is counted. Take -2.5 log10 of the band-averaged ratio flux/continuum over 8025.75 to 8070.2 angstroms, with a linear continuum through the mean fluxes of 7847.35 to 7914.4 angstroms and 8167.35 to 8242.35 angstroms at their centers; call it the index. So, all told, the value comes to 0.08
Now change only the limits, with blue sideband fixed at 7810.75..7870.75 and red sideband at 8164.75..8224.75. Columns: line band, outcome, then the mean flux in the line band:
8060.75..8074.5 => 0.10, 15.9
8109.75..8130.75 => 0.02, 17.2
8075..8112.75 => 0.03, 17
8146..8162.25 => -0.06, 18.5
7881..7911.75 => 0.02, 16.8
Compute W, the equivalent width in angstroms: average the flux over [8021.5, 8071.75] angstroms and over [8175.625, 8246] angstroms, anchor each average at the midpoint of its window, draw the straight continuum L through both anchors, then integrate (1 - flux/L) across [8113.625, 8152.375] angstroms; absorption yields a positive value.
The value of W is -2.1 angstroms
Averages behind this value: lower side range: 16.2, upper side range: 17.6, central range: 17.8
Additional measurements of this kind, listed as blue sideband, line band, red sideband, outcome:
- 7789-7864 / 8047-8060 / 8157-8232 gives 0.8 angstroms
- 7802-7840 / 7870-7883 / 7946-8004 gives -0.1 angstroms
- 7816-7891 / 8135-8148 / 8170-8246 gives -0.4 angstroms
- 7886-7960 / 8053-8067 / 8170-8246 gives 0.8 angstroms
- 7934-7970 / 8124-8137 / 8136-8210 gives 0.0 angstroms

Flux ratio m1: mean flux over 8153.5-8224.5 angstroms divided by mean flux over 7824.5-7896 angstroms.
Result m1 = 1.04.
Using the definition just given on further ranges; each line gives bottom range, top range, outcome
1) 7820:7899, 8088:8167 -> 1.03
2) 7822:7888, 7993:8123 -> 0.96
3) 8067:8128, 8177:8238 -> 1.05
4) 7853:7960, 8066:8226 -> 1.03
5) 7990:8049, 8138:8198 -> 1.08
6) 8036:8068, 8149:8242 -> 1.06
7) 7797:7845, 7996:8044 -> 0.97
